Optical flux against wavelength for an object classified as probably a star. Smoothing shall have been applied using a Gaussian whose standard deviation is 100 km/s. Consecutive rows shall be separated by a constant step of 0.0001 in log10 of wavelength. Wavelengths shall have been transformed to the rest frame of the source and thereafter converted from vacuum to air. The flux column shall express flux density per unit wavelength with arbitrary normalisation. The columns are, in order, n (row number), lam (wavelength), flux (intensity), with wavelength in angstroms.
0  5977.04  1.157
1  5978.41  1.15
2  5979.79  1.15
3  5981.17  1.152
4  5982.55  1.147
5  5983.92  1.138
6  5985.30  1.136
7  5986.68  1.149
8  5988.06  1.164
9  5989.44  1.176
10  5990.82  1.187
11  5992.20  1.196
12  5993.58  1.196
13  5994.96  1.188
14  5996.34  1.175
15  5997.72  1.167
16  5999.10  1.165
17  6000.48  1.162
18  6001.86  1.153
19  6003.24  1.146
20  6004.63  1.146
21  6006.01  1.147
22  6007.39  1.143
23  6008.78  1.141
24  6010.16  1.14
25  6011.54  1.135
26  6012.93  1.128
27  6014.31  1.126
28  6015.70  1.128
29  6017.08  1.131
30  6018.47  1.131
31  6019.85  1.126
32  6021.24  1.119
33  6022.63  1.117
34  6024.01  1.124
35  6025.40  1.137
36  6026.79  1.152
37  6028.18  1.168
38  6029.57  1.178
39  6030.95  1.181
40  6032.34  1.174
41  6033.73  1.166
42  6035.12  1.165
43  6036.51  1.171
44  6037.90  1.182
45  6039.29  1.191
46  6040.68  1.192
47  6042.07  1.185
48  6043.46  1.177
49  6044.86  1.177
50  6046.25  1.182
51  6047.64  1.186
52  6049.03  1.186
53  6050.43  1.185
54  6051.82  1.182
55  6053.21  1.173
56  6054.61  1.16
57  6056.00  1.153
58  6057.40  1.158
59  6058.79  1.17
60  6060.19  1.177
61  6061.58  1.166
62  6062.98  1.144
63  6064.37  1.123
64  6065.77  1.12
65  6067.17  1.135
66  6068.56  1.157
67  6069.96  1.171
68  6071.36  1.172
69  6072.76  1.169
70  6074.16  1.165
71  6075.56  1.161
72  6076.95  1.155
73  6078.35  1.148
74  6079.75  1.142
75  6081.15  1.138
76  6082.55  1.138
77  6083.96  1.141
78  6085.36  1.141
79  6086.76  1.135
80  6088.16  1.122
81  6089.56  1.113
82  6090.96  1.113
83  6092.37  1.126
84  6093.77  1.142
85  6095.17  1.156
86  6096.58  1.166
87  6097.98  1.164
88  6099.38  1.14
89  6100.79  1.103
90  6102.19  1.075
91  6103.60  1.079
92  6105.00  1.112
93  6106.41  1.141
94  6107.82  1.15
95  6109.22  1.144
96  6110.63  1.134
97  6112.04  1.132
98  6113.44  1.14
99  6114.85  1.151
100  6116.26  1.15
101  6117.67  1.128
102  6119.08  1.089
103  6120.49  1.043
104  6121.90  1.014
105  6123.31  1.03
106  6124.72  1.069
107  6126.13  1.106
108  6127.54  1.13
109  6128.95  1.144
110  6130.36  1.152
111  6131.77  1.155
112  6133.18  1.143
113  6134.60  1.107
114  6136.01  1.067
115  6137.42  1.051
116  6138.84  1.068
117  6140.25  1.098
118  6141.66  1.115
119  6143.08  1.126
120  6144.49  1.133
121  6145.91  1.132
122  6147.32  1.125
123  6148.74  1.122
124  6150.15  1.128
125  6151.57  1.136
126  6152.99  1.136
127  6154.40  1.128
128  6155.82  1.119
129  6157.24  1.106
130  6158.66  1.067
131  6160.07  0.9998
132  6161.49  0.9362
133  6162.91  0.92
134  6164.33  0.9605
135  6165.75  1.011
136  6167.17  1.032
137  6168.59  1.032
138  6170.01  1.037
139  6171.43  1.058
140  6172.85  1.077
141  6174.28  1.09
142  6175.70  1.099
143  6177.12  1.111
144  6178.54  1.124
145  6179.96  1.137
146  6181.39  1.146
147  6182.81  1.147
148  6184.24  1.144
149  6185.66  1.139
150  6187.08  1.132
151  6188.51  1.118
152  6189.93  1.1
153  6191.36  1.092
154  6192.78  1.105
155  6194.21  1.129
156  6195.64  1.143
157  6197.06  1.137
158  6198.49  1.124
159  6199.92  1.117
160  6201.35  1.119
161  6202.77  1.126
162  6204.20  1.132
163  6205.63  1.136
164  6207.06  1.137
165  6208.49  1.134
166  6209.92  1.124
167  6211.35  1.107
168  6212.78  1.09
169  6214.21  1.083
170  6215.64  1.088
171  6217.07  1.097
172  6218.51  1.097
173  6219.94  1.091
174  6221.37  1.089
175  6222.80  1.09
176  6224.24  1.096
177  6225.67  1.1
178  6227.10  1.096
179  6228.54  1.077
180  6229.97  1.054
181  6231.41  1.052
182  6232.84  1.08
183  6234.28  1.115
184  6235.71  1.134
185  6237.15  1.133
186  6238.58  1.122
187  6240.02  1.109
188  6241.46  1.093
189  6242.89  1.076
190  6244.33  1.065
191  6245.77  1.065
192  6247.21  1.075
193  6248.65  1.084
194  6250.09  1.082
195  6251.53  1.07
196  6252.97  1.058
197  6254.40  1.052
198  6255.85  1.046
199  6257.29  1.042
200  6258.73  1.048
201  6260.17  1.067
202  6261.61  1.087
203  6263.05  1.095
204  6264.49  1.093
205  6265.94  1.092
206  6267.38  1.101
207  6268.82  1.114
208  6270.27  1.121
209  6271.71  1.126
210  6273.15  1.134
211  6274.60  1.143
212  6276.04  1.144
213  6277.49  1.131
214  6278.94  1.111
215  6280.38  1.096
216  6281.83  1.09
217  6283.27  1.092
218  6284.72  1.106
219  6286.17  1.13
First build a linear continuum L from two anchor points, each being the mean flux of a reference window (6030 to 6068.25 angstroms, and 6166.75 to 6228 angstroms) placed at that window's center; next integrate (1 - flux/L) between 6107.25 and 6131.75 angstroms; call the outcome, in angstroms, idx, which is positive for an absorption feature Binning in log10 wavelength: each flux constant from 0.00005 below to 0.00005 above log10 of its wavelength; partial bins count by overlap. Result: 0.6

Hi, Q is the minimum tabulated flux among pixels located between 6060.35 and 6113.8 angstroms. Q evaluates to 1.075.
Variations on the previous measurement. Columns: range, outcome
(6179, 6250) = 1.052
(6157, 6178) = 0.92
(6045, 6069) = 1.12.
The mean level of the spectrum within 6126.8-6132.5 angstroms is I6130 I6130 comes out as 1.15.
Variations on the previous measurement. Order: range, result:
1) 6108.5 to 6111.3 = 1.14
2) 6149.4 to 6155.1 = 1.13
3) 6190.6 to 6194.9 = 1.11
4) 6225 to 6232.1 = 1.08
